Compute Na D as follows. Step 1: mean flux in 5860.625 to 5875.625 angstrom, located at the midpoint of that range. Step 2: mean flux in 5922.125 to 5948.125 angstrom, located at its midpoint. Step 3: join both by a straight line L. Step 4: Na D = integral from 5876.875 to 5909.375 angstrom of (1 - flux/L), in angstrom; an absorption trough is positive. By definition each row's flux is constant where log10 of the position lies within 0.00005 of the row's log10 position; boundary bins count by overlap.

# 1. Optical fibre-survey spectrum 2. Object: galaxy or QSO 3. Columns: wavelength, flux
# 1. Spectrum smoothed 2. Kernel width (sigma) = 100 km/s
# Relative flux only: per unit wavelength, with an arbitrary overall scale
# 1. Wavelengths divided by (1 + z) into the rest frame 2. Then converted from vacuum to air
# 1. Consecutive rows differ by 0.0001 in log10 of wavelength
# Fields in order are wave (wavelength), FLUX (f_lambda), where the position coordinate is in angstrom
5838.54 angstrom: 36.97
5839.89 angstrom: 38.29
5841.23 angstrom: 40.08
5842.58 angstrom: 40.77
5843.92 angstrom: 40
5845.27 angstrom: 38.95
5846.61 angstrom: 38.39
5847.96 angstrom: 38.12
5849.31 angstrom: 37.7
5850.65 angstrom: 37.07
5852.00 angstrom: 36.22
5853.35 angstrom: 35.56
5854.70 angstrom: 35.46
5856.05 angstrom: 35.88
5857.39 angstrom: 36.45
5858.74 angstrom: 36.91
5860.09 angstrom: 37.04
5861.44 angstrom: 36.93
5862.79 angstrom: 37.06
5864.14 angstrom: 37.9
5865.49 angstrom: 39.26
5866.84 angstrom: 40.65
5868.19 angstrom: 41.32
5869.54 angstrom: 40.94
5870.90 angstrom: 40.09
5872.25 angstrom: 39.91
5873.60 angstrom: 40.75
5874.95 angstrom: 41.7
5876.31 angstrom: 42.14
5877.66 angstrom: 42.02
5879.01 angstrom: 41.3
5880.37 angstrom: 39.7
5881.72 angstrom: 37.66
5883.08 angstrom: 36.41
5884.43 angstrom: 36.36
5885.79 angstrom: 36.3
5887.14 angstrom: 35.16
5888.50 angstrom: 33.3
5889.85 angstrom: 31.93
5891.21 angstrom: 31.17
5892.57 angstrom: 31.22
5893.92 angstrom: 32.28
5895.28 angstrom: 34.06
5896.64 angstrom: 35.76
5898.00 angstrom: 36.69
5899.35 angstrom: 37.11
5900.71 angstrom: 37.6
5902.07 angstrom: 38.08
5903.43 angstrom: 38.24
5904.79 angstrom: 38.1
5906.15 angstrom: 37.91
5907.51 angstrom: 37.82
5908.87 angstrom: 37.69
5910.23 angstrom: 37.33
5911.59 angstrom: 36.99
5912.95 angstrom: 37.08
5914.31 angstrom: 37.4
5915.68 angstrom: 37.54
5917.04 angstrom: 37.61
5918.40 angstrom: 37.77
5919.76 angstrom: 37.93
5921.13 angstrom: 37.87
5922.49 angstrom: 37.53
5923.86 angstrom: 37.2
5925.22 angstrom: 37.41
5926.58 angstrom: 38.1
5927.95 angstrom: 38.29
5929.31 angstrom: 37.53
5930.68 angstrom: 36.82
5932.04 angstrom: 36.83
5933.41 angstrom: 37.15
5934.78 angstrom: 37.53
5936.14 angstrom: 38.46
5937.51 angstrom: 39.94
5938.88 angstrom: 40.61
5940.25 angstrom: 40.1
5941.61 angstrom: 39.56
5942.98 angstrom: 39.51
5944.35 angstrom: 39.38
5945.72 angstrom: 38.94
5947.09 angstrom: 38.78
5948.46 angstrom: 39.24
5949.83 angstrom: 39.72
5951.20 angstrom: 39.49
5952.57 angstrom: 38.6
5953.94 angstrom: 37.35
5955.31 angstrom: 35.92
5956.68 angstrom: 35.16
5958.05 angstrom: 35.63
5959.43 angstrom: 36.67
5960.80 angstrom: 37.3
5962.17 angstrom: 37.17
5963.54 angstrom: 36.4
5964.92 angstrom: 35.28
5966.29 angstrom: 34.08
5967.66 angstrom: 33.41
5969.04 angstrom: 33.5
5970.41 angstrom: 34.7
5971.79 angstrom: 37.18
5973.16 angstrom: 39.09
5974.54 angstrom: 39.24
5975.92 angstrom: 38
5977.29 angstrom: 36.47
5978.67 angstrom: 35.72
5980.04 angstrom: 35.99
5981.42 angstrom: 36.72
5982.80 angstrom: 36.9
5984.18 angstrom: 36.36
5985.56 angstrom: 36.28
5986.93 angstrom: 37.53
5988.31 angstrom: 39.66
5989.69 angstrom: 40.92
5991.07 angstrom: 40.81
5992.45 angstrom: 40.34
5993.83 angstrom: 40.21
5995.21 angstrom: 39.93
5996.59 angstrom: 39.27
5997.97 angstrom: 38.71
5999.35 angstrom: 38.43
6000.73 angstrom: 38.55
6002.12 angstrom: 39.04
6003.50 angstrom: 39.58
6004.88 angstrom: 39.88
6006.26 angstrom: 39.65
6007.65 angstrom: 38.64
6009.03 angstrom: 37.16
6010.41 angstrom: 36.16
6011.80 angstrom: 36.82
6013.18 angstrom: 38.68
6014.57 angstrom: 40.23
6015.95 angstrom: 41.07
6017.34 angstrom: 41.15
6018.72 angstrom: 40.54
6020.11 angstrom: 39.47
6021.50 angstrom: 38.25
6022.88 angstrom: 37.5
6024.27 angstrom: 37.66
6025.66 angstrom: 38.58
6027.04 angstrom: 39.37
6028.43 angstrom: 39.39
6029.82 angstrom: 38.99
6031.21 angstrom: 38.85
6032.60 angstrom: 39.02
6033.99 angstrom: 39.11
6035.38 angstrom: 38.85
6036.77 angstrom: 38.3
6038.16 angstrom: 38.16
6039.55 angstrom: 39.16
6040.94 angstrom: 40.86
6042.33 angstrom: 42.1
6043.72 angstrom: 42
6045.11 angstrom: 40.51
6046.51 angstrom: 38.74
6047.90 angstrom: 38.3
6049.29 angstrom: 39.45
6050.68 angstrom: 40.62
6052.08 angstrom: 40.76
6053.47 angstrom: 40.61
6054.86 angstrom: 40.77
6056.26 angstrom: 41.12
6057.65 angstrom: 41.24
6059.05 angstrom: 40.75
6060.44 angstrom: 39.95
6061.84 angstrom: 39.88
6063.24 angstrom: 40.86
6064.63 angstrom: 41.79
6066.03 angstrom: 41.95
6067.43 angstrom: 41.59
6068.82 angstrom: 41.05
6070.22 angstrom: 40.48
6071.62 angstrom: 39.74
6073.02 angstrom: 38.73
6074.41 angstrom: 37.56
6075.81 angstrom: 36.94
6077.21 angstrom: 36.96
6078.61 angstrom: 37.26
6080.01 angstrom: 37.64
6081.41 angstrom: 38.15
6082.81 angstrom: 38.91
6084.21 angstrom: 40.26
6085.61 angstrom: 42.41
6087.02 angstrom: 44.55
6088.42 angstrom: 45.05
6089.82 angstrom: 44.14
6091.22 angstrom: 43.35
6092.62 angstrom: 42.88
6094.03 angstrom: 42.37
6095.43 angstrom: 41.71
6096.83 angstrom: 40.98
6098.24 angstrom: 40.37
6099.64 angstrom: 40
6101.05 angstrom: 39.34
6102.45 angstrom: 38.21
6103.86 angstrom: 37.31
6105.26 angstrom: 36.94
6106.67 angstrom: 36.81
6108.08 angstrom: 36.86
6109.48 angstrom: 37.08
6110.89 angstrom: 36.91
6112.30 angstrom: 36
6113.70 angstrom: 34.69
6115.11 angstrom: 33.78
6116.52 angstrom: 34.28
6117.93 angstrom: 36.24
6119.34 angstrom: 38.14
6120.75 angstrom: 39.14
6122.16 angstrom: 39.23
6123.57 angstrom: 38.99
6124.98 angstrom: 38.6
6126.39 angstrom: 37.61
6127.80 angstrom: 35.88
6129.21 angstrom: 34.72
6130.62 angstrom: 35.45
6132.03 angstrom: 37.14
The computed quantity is 2.3 angstrom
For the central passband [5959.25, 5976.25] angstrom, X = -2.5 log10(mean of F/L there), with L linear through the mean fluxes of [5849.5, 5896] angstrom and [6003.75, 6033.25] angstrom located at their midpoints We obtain 0.06 mag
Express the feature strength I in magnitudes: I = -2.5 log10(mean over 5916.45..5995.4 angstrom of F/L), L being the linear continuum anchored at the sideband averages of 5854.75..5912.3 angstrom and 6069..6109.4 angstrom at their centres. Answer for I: 0.02 mag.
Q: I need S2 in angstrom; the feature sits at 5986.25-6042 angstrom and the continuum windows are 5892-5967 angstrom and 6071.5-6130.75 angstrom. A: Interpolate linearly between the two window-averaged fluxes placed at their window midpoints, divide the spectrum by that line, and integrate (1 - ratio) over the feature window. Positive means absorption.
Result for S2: -1.6 angstrom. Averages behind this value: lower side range 37.4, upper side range 38.7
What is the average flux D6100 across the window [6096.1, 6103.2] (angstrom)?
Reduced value 39.8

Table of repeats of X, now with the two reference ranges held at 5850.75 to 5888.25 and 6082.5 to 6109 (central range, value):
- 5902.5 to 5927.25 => 0.032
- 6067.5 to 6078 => 0.040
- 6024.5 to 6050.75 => 0.017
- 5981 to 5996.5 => 0.022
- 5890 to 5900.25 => 0.137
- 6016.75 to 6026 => 0.024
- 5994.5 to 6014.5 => 0.029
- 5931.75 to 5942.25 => 0.005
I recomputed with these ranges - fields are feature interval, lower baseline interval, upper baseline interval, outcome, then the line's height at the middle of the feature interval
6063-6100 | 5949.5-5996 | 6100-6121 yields -0.11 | 36.9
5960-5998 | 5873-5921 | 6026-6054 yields 0.03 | 38.6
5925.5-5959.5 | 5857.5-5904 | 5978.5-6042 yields 0.00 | 38.1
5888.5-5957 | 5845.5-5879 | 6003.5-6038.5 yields 0.04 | 38.7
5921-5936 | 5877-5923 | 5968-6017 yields -0.01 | 37.2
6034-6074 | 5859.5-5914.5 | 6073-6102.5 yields -0.01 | 40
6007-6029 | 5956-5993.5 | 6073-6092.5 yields -0.01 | 38.3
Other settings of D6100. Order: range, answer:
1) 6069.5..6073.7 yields 39.6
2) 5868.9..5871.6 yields 40.4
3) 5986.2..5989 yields 38.6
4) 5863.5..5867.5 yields 39.3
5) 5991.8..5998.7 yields 39.7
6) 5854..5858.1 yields 36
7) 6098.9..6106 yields 38.4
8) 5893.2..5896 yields 33.2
